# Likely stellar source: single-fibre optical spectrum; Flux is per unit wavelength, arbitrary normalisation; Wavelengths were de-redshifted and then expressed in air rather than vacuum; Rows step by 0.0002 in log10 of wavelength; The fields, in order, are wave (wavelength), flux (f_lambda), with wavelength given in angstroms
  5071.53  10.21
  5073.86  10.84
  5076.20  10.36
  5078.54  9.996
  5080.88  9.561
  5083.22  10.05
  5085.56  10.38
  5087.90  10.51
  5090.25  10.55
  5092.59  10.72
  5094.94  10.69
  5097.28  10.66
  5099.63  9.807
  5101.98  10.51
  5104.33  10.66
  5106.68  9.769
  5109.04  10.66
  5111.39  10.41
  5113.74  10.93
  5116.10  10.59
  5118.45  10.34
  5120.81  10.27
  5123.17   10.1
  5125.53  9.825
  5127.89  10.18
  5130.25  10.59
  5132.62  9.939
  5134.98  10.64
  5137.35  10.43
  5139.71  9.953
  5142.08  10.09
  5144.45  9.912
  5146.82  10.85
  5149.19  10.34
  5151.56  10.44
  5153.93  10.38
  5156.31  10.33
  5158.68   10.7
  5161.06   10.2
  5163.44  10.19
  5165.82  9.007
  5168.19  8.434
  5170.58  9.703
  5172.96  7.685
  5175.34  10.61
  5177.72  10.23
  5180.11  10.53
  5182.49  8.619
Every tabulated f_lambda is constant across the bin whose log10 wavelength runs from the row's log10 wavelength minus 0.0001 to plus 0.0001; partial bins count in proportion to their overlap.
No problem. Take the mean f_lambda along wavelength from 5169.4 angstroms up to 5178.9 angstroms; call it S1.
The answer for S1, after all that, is 9.56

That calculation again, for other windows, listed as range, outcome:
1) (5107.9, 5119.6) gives 10.6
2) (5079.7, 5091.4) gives 10.2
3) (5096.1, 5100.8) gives 10.2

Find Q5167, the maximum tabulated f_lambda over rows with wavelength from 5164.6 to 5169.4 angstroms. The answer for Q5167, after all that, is 9.007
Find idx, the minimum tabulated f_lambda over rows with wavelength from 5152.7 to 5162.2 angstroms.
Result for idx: 10.2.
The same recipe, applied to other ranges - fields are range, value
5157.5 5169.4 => 8.434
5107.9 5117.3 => 10.41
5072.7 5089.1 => 9.561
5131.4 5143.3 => 9.939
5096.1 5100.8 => 9.807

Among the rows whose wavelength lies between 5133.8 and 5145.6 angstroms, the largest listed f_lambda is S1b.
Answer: 10.64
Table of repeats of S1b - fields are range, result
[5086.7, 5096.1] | 10.72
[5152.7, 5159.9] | 10.7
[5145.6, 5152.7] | 10.85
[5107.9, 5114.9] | 10.93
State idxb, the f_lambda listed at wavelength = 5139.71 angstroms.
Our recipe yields 9.953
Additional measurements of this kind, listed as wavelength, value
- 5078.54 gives 9.996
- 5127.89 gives 10.18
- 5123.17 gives 10.1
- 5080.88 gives 9.561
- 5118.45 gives 10.34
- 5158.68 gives 10.7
